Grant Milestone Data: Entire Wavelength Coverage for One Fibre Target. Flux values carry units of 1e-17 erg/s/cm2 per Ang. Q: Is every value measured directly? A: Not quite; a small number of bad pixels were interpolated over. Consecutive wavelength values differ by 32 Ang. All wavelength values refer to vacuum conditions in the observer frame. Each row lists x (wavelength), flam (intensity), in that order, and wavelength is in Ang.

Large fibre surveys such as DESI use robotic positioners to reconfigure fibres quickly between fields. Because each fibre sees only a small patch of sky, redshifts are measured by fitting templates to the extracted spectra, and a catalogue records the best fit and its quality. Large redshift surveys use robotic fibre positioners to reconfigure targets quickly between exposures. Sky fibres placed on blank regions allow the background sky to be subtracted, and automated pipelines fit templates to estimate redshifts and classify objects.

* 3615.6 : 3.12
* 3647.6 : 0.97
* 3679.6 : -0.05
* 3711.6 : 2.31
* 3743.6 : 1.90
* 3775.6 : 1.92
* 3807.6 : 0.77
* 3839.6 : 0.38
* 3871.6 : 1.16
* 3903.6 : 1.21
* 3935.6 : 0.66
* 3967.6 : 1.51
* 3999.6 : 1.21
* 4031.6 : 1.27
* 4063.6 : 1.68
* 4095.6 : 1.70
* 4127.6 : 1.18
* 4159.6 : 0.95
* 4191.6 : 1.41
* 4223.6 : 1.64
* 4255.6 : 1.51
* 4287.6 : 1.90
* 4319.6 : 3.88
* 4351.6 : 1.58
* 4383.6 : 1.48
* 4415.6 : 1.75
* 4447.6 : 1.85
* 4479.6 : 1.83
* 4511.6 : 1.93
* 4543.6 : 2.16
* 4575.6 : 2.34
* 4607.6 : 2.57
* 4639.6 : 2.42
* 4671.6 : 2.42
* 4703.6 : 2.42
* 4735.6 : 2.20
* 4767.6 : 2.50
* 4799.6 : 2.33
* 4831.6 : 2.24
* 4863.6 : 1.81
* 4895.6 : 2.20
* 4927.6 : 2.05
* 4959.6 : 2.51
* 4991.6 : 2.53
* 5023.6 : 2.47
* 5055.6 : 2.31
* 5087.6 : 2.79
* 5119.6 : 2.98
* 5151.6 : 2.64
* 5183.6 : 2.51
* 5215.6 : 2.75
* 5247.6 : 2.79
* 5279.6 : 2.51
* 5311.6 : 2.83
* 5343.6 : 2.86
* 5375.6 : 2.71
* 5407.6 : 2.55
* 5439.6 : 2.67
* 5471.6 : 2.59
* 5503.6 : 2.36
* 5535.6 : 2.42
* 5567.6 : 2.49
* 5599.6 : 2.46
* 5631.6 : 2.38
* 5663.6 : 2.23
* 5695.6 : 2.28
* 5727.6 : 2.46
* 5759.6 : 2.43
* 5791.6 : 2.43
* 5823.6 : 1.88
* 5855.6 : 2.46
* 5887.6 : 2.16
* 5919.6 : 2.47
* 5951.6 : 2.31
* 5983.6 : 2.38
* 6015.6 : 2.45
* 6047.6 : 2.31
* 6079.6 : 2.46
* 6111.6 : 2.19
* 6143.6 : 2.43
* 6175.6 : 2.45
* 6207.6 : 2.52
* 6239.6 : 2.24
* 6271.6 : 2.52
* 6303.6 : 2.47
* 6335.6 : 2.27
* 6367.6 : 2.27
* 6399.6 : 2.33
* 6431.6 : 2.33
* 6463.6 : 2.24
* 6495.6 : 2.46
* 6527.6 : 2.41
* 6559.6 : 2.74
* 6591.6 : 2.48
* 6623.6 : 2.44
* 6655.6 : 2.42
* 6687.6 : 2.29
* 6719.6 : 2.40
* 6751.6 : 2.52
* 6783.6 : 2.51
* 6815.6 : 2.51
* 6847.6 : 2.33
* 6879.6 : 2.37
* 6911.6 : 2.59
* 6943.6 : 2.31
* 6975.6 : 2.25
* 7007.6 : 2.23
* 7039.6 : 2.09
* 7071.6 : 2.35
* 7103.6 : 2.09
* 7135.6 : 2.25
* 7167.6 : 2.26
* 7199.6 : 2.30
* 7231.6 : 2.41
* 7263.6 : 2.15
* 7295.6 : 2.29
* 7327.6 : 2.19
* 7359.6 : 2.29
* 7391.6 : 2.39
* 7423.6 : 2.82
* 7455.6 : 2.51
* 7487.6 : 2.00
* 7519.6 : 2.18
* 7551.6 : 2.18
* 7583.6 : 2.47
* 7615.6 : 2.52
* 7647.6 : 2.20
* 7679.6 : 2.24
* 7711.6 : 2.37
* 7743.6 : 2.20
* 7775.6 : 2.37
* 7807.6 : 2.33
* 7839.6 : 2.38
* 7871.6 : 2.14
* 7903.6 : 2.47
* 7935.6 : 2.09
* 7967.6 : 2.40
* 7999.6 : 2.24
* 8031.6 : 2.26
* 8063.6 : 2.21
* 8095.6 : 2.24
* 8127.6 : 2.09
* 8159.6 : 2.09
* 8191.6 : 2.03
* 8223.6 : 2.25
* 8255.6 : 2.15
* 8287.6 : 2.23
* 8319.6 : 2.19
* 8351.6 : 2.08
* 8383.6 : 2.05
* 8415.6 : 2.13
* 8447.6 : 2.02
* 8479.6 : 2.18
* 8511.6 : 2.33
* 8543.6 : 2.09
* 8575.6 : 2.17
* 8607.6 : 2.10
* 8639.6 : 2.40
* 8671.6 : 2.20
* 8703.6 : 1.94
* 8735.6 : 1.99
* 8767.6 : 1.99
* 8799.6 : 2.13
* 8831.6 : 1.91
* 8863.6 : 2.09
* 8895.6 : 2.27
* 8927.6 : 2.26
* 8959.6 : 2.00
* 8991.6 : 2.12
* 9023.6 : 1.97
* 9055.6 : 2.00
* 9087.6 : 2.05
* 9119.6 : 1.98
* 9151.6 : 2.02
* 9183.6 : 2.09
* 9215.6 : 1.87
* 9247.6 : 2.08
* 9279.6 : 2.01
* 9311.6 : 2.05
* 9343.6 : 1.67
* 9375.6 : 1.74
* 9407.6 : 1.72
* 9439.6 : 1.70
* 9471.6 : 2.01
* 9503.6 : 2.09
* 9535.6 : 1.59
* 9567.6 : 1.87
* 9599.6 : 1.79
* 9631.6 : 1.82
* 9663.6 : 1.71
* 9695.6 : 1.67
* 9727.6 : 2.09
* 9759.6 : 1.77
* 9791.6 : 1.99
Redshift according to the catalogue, 0.133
